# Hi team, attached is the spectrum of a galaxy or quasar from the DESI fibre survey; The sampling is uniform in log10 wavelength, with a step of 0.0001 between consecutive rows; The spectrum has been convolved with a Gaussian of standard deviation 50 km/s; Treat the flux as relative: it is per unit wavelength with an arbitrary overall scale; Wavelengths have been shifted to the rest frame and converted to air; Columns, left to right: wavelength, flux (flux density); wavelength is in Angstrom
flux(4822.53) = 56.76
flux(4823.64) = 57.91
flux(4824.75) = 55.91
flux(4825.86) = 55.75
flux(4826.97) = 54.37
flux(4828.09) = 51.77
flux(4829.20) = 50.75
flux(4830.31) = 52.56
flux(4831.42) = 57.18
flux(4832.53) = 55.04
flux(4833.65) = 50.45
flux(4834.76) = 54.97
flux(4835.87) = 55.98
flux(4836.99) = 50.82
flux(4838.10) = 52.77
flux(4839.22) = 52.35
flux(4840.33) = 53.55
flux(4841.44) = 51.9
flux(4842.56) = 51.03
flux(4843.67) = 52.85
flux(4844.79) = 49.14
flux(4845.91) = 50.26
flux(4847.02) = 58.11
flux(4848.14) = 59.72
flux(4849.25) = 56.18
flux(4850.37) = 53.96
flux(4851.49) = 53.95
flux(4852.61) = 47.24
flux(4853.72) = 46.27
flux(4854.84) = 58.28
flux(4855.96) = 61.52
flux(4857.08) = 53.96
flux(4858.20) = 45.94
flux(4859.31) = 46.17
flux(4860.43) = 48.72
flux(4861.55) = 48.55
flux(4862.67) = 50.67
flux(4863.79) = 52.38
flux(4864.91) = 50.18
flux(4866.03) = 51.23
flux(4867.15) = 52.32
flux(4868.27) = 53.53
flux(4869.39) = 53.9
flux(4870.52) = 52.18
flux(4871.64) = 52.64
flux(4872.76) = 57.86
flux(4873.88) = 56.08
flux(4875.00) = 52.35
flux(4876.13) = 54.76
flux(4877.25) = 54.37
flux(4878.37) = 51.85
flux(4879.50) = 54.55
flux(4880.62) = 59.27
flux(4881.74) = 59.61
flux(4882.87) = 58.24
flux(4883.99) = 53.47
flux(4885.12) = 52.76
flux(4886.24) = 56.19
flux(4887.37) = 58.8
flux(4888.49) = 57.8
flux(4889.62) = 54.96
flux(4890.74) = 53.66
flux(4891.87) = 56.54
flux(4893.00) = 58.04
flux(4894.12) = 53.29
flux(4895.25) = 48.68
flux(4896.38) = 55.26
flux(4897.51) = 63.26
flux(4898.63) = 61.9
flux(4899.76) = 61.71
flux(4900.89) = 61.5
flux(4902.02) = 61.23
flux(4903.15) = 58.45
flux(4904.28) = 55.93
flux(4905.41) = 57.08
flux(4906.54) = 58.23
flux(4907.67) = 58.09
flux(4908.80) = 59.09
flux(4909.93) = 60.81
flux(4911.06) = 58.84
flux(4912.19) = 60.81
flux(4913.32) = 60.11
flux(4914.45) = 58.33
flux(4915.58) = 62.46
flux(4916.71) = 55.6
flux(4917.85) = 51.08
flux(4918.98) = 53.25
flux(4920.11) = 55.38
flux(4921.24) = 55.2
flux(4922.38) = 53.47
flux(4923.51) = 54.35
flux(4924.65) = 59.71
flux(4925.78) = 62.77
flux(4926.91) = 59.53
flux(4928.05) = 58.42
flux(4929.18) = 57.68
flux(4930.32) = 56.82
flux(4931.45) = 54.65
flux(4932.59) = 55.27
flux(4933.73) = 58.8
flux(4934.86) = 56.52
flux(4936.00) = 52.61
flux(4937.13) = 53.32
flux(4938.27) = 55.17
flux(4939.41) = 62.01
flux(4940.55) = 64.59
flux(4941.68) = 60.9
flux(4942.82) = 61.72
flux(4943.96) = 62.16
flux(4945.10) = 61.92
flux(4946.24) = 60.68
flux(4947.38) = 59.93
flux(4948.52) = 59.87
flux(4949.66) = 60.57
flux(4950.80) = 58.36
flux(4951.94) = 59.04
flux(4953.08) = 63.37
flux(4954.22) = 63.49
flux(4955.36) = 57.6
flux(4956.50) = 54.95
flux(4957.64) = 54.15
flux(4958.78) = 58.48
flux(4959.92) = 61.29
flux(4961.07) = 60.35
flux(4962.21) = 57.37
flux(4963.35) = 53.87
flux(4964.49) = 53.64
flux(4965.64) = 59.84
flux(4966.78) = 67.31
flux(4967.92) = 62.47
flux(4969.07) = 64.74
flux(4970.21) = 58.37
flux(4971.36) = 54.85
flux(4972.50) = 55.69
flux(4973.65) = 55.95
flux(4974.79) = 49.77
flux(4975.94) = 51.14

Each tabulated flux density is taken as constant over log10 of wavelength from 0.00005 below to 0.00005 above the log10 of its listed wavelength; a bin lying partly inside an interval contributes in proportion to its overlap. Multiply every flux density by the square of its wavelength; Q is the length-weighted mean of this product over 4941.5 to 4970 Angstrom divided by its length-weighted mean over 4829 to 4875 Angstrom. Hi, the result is 1.18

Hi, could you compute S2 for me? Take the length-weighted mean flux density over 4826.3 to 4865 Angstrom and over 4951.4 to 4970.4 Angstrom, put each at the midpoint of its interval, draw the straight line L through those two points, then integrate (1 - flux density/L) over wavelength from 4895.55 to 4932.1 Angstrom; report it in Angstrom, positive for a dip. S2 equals -0.9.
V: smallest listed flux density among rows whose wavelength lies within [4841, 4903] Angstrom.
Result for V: 45.94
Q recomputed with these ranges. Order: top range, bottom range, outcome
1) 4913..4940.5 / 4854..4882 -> 1.10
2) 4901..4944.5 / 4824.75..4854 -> 1.13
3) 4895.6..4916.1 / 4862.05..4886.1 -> 1.12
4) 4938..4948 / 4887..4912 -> 1.07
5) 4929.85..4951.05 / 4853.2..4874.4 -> 1.16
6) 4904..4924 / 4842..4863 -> 1.12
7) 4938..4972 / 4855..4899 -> 1.14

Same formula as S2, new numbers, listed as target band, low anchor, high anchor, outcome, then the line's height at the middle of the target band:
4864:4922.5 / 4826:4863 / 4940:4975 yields -0.74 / 55.6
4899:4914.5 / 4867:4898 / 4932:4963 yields -0.75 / 56.6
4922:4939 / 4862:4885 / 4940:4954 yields 0.81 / 59.5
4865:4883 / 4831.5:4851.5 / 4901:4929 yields 0.33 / 55.5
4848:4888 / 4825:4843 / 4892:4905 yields 1.60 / 55.8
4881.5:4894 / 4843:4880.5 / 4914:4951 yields -0.33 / 54.7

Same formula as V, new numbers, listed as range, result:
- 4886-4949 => 48.68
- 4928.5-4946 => 52.61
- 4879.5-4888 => 52.76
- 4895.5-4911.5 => 55.26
